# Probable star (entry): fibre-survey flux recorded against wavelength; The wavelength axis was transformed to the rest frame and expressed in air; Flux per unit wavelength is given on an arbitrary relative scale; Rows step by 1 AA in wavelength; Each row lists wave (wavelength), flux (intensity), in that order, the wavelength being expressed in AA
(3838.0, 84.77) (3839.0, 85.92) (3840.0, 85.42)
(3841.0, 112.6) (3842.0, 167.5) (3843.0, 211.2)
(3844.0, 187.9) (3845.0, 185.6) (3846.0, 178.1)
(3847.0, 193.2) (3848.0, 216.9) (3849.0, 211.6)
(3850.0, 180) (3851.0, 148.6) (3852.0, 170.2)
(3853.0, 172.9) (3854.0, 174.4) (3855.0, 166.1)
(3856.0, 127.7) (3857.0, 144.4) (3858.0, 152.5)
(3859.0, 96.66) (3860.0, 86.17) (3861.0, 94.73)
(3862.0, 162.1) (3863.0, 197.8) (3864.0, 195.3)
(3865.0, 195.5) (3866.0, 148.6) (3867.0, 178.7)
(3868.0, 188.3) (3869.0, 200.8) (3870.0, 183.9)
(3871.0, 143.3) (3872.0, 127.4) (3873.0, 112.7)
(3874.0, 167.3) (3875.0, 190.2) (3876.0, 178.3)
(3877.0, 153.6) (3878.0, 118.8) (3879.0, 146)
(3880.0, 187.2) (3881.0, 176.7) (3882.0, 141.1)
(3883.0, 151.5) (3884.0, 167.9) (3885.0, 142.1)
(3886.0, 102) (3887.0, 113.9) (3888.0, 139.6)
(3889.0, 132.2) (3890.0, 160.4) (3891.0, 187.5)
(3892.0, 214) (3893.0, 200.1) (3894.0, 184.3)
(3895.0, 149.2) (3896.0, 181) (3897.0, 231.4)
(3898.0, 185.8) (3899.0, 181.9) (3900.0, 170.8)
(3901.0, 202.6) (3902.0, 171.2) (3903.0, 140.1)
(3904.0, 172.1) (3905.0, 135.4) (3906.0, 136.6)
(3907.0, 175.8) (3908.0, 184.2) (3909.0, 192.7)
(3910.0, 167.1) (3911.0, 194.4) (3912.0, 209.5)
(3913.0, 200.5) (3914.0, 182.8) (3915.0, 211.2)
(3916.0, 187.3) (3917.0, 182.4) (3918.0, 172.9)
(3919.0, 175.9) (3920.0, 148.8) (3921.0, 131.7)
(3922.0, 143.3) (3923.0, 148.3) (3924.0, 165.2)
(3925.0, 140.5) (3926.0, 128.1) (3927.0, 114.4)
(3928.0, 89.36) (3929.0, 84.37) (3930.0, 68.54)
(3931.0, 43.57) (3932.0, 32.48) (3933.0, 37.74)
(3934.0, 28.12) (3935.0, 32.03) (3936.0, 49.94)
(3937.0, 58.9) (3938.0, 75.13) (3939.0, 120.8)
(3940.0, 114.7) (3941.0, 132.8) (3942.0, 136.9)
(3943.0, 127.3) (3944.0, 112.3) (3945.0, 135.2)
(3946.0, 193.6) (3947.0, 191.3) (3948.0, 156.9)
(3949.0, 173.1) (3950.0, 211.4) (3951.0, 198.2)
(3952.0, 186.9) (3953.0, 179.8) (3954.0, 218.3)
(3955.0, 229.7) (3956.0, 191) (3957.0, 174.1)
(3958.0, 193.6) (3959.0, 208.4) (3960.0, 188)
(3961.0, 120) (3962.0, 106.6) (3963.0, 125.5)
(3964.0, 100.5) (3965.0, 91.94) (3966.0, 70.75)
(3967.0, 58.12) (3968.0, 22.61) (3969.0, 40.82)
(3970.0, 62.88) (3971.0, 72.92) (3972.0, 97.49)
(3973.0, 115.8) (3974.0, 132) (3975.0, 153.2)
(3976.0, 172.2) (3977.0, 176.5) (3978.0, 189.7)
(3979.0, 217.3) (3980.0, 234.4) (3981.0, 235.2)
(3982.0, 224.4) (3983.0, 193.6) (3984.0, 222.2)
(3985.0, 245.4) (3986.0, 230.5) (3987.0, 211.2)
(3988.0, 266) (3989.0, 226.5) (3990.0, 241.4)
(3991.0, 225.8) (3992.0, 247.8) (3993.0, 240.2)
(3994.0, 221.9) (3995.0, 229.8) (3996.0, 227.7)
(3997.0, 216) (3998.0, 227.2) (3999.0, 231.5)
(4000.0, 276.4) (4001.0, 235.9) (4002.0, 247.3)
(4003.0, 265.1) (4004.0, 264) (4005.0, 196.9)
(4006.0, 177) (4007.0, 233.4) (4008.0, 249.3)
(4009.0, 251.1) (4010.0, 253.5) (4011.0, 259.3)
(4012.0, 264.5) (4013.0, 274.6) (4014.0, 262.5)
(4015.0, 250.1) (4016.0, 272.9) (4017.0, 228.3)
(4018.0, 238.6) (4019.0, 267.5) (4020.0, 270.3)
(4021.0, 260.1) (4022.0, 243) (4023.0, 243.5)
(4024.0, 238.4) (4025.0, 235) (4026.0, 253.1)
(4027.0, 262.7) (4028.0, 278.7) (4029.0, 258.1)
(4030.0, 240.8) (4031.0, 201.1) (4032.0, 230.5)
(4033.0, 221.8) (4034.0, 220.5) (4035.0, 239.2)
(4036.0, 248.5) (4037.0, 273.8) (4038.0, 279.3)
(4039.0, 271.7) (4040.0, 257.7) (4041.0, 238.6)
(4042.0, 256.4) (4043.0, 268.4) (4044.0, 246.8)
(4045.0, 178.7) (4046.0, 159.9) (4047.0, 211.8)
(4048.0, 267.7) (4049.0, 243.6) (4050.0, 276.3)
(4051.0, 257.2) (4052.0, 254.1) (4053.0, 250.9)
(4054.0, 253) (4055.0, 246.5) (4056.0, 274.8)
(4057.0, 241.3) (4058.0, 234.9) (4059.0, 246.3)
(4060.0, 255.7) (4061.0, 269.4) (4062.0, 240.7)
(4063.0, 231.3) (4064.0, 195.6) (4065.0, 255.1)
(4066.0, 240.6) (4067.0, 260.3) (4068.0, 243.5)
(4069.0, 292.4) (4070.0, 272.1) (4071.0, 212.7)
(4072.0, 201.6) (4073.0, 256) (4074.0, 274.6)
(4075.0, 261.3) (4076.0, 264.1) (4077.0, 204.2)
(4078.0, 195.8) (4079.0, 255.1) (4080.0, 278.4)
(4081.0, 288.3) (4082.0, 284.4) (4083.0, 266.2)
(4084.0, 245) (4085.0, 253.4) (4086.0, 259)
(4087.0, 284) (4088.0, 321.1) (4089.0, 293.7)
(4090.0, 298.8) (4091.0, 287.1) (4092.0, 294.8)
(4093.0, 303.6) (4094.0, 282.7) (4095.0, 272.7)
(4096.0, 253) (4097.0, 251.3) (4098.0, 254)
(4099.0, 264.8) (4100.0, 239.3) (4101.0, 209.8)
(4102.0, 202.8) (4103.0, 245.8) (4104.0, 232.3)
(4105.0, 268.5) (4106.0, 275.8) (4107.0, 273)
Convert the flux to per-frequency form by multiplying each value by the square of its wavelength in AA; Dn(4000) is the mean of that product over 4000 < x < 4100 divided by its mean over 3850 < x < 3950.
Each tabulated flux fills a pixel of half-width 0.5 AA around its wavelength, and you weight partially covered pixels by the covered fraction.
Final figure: 1.8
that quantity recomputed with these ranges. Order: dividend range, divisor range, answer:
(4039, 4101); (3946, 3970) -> 1.81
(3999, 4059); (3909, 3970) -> 1.91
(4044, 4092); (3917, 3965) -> 2.00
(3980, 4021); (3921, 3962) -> 1.86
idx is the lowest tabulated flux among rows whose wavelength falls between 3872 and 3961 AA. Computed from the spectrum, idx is 28.12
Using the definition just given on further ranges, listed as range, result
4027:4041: 201.1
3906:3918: 136.6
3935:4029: 22.61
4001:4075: 159.9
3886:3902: 102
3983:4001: 193.6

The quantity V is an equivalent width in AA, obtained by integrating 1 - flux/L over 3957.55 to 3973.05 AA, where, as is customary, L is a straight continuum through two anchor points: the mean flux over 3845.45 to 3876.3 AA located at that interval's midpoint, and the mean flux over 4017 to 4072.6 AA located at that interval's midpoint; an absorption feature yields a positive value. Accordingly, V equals 7.8 AA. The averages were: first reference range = 164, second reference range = 246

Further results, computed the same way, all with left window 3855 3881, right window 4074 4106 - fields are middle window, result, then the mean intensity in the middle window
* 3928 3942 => 8.73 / 70.9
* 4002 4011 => -0.65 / 238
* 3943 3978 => 9.79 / 143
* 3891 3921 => -1.08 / 180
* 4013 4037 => -1.72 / 247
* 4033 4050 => -0.21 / 242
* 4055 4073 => 0.30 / 246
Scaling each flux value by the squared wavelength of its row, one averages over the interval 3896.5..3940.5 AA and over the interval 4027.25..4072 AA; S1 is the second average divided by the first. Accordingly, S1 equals 1.9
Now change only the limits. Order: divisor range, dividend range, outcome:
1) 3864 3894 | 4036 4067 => 1.67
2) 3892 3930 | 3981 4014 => 1.49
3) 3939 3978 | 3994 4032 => 1.78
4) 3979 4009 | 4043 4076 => 1.09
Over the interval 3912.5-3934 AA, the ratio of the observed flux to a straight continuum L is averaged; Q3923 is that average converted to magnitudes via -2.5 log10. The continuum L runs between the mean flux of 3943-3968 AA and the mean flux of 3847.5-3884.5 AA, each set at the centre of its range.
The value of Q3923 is 0.206 mag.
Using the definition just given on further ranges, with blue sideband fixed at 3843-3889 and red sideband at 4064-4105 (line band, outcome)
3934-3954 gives 0.40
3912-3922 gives 0.04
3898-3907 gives 0.07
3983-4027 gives -0.09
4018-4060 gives -0.04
